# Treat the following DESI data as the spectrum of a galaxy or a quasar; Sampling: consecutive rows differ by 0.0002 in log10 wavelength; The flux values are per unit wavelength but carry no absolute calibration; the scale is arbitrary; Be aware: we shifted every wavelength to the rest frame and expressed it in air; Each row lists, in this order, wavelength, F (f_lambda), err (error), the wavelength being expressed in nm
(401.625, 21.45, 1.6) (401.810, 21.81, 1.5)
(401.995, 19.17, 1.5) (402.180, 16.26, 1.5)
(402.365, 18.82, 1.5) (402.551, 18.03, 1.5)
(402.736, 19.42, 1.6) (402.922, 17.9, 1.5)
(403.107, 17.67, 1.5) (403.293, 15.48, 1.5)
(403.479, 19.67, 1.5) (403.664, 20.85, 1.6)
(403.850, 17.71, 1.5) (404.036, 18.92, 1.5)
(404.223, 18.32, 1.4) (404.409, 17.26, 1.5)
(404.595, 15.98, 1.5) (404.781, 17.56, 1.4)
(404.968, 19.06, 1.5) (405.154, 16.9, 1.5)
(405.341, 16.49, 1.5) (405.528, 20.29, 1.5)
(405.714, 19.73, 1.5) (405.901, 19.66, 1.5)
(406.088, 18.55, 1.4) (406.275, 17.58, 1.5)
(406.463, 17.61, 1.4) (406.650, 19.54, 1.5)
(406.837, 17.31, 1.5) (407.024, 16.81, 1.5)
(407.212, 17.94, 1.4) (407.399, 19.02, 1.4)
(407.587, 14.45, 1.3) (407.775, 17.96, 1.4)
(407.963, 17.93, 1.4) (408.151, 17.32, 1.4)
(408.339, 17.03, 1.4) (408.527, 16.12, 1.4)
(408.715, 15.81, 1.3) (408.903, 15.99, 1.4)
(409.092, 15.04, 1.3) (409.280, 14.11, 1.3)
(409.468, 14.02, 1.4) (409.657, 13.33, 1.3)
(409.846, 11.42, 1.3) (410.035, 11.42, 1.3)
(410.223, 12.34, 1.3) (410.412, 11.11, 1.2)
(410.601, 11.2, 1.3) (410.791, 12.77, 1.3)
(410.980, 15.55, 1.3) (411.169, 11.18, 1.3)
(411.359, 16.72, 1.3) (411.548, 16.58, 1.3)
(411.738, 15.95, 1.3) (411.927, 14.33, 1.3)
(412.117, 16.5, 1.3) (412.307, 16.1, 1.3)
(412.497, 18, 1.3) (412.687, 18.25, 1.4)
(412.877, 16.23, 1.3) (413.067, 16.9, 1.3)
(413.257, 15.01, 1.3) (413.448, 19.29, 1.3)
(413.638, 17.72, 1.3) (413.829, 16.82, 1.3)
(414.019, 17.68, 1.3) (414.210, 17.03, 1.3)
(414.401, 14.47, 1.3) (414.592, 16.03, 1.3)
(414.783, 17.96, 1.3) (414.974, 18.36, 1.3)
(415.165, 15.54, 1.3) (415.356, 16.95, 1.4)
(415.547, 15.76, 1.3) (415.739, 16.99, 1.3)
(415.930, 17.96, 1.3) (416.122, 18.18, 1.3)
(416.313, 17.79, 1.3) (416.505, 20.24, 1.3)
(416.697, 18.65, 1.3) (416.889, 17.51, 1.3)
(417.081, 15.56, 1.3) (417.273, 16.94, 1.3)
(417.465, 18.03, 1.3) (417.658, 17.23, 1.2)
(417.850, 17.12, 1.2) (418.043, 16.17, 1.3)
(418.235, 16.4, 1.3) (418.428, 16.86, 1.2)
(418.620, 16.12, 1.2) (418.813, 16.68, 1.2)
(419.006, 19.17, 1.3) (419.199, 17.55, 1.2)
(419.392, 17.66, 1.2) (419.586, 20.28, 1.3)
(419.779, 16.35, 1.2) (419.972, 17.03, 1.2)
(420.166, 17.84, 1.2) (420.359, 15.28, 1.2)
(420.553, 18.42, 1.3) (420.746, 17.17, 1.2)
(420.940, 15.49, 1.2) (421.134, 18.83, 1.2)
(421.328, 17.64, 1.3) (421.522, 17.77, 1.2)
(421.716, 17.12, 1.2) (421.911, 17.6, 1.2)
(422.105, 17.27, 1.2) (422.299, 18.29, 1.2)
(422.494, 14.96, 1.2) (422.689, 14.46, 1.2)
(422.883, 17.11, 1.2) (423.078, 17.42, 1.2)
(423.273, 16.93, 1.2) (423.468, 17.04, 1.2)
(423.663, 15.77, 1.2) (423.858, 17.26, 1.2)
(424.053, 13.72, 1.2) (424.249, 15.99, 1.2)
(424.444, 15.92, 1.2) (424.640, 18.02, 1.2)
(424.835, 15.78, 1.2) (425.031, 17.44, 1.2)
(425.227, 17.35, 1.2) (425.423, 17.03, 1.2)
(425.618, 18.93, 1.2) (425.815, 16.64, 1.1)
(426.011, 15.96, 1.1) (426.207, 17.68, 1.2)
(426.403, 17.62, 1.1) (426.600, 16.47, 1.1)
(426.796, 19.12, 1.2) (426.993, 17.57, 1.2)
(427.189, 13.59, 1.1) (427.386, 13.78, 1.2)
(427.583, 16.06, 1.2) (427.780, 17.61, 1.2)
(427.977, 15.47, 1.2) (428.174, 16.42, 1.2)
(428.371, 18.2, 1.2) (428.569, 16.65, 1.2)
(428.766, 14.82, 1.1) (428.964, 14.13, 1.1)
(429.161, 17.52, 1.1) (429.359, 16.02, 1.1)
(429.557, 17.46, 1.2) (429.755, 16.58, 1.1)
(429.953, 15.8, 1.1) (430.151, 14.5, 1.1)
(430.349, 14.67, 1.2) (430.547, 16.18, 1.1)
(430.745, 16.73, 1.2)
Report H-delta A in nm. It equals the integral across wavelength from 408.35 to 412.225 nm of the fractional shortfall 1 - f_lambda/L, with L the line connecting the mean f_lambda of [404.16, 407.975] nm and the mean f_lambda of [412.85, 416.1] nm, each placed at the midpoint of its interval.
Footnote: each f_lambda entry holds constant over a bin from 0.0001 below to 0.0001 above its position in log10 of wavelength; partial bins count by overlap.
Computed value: 0.73 nm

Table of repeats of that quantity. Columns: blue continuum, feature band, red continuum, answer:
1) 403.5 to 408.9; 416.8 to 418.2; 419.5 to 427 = 0.032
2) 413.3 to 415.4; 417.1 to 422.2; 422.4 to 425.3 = -0.197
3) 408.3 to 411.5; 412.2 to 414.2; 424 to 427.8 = -0.388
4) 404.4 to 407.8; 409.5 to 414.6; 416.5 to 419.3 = 0.697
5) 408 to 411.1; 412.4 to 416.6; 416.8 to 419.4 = -0.382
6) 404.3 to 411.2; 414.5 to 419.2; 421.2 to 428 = -0.241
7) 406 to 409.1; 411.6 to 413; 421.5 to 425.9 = 0.049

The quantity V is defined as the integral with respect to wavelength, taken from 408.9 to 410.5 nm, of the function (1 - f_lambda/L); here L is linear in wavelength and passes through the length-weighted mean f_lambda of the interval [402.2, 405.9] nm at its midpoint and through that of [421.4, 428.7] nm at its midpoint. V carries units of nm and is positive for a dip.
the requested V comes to 0.43 nm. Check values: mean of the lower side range 18.2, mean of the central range 13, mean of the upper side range 16.7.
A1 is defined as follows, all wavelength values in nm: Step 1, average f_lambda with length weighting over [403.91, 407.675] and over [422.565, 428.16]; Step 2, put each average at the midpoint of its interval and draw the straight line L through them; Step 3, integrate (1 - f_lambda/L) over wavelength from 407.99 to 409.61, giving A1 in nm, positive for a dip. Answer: 0.19 nm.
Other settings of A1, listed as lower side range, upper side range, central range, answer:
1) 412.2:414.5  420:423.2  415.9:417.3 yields -0.075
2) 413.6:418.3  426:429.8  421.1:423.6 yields -0.040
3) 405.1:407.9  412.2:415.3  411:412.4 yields 0.154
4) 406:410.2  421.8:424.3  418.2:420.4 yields -0.131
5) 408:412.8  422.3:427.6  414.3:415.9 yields -0.128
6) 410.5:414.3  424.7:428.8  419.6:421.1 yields -0.063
